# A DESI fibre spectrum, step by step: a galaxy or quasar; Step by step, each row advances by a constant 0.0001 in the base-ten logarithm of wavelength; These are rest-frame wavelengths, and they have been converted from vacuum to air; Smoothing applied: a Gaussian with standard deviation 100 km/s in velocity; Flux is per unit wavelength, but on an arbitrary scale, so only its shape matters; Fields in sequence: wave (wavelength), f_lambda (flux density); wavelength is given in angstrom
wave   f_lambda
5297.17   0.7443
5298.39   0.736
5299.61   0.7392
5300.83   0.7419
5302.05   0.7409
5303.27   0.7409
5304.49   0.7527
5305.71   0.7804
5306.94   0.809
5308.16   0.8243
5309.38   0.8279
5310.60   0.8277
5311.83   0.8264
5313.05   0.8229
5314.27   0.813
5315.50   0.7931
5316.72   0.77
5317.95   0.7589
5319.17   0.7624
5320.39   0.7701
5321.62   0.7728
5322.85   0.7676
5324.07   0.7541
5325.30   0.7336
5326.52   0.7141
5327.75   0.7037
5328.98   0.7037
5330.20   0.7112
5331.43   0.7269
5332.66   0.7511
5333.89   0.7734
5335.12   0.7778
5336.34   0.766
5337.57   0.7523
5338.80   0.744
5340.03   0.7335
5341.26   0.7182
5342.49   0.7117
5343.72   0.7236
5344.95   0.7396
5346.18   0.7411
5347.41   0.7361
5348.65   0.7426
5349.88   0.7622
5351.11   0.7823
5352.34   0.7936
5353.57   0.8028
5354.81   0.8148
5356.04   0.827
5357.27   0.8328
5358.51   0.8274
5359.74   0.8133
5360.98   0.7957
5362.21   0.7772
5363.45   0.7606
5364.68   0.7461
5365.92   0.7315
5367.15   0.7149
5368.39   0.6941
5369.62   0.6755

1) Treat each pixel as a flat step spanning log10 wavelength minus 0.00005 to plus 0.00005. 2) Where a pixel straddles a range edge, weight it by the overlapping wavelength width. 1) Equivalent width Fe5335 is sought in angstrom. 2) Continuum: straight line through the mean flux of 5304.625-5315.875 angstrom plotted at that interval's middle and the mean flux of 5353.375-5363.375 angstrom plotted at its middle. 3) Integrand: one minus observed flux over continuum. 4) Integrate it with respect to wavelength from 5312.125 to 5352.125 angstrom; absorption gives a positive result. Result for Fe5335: 2.9 angstrom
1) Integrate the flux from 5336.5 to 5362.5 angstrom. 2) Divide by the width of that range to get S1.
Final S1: 0.77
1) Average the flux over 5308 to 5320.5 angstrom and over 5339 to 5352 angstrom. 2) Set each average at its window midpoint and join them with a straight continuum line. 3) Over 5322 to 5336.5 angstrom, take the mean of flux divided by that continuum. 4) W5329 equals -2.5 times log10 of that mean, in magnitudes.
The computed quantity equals 0.04 mag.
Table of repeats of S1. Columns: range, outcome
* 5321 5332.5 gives 0.732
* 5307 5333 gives 0.769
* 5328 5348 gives 0.738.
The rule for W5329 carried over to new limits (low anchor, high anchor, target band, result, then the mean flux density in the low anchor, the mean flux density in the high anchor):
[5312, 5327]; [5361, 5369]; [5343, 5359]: -0.04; 0.772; 0.742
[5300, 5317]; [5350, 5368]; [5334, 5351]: 0.06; 0.791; 0.785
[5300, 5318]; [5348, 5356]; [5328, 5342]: 0.07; 0.789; 0.786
